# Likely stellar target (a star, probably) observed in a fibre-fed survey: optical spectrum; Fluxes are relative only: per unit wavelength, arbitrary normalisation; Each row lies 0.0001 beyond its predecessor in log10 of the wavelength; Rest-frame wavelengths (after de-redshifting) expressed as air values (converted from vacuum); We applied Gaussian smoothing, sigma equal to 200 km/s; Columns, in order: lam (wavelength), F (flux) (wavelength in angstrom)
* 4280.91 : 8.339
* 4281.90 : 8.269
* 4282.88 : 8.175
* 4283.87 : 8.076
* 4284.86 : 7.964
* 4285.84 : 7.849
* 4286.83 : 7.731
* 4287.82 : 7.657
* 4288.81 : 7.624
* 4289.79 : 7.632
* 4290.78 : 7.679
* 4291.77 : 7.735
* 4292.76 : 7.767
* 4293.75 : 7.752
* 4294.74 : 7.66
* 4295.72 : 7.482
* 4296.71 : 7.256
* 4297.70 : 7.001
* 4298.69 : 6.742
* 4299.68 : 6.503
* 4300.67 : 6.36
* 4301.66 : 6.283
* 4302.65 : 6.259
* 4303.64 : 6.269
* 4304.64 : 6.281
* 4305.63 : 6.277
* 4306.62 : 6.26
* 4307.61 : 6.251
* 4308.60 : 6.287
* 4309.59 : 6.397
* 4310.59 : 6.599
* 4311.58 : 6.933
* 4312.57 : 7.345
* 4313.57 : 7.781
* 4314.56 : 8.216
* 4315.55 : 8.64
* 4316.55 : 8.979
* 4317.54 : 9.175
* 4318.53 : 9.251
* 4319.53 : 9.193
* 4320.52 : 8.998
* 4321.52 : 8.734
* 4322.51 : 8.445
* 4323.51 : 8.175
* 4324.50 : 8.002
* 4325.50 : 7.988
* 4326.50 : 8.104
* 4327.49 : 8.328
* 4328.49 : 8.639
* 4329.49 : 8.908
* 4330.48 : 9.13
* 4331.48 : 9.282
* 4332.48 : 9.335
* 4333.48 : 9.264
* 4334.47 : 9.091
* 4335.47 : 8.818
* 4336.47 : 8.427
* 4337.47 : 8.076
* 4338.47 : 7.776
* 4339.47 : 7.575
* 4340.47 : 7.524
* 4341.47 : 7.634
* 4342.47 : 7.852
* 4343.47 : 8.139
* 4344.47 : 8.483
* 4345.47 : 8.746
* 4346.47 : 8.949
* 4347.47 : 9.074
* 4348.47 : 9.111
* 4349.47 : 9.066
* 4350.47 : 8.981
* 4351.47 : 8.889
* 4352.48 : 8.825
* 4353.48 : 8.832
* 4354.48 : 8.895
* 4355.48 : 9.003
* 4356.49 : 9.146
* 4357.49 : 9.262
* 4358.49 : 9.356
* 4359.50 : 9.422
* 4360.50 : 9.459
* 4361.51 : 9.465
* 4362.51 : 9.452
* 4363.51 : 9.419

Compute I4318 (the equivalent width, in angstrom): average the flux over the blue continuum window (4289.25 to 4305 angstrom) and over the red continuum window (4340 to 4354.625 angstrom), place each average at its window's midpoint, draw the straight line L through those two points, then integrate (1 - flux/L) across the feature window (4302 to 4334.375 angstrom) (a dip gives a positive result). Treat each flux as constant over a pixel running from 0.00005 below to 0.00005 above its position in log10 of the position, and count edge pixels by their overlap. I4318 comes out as -0.9 angstrom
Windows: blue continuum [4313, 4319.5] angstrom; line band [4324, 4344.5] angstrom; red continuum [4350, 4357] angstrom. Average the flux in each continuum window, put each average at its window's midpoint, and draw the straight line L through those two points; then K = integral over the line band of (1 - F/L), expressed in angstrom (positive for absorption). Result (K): 1.0 angstrom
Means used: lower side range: 8.69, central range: 8.4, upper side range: 8.94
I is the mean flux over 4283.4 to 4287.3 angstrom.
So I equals 7.91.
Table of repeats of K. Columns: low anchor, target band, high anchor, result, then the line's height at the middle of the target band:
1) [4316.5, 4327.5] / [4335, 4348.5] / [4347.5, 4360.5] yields 1.0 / 8.9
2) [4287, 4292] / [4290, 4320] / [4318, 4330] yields 2.9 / 8.07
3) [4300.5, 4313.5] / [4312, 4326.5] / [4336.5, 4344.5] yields -3.1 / 7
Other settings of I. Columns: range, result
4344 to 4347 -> 8.74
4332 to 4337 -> 8.98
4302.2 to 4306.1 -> 6.26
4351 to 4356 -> 8.88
